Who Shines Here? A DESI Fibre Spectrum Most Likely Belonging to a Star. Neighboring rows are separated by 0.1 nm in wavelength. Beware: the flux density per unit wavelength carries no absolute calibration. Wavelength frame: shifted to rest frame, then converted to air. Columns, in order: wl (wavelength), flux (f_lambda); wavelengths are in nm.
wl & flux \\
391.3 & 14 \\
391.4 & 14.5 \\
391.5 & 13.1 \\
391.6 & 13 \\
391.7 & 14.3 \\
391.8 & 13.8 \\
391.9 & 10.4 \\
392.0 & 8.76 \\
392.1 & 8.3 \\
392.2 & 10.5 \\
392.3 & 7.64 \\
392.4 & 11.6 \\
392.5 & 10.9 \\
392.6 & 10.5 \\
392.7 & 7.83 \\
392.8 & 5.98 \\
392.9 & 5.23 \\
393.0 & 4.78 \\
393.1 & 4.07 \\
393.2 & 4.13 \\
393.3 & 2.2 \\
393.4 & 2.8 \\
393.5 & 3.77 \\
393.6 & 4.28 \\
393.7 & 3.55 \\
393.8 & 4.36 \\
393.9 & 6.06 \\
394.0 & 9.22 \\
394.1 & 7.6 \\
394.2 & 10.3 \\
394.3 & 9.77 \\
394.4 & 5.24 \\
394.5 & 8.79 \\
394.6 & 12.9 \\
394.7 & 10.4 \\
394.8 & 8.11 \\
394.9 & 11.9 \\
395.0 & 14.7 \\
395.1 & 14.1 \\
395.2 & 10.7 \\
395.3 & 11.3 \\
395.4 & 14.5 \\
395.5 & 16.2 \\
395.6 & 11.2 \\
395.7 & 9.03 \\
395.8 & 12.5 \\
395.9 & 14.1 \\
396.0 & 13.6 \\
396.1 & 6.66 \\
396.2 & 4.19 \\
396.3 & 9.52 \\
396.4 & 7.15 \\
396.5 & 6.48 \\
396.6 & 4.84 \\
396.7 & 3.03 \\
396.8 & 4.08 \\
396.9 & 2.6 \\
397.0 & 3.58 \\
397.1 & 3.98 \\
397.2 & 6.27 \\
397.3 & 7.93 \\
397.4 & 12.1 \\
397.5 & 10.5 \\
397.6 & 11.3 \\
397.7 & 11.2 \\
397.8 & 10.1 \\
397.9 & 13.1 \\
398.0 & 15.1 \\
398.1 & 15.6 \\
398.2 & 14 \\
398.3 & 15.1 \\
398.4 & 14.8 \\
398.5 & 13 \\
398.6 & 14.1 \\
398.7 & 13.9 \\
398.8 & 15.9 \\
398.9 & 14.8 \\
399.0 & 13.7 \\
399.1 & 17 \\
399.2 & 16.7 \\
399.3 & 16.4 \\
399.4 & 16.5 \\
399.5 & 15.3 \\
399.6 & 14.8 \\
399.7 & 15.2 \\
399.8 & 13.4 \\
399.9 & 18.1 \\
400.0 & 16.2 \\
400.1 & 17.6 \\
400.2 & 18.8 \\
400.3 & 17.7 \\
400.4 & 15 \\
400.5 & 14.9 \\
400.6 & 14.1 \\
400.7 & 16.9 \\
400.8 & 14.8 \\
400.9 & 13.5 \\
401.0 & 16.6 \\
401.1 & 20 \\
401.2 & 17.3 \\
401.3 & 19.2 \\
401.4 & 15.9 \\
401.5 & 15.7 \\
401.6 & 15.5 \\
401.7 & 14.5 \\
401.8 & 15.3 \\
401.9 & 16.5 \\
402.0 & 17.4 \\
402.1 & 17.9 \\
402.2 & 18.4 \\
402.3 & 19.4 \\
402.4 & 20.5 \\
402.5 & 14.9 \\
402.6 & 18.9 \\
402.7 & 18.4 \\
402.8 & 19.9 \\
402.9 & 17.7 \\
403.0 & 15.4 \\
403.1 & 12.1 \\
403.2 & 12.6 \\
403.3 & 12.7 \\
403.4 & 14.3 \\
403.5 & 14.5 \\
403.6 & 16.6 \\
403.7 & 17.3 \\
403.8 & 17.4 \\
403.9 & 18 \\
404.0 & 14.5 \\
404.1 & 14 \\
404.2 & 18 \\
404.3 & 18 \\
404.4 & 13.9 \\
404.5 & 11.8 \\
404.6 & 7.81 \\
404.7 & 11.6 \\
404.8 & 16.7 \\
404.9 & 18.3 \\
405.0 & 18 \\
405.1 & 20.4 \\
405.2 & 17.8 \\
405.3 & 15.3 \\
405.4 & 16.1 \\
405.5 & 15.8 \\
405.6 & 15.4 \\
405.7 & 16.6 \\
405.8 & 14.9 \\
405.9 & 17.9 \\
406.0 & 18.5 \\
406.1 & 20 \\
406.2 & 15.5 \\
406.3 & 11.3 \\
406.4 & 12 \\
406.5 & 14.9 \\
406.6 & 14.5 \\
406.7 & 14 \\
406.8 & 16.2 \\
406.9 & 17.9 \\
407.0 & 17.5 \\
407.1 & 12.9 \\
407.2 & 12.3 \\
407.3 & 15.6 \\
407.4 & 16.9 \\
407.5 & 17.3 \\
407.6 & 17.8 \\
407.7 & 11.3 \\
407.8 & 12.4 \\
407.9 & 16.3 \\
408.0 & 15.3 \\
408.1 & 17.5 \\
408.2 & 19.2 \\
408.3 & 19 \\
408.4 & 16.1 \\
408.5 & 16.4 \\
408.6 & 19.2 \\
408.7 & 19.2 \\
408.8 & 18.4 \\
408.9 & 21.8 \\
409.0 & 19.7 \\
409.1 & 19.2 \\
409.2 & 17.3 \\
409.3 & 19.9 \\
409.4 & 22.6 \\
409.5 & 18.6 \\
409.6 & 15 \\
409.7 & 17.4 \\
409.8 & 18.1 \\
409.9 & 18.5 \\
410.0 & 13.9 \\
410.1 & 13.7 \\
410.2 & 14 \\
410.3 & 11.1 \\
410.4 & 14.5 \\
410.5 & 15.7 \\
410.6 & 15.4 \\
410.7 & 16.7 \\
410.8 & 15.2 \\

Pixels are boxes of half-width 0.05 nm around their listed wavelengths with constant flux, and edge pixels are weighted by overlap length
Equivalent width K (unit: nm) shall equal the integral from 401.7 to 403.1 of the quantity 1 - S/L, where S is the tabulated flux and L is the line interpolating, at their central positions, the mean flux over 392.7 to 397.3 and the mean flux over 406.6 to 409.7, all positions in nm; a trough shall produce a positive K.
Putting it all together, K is -0.48 nm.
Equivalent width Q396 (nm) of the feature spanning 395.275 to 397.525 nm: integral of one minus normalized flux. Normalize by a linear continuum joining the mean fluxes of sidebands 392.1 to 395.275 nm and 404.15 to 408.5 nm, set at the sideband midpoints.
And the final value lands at 0.24 nm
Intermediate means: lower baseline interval 7.9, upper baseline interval 15.7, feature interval 8.44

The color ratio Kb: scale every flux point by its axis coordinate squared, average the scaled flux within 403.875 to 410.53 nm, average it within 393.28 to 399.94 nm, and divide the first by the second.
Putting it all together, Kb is 1.62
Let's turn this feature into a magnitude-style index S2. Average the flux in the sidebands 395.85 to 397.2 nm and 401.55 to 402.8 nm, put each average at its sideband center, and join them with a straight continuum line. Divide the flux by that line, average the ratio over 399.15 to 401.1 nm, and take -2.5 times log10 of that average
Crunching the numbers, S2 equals -0.20 mag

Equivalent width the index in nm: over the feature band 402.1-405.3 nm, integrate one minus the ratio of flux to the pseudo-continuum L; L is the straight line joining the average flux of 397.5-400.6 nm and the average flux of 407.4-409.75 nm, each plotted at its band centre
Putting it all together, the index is 0.02 nm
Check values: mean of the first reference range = 14.9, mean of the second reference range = 17.7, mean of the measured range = 16.1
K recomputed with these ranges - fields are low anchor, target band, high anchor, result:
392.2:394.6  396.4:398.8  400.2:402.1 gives 0.45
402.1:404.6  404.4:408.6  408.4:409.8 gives 0.43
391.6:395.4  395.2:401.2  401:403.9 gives 0.18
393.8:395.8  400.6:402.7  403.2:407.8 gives -0.49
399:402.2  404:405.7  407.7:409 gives 0.14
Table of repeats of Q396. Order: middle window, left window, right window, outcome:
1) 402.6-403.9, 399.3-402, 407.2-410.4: 0.04 nm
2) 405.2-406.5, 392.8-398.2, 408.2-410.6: -0.06 nm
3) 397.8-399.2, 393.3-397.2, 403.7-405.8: -0.48 nm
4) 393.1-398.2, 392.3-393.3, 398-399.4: 1.00 nm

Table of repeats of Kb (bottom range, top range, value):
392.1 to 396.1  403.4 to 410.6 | 1.95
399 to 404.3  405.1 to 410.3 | 1.04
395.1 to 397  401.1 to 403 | 2.00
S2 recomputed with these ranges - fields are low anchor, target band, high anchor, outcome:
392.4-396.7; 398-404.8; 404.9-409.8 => -0.23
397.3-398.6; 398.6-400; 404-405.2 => -0.16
